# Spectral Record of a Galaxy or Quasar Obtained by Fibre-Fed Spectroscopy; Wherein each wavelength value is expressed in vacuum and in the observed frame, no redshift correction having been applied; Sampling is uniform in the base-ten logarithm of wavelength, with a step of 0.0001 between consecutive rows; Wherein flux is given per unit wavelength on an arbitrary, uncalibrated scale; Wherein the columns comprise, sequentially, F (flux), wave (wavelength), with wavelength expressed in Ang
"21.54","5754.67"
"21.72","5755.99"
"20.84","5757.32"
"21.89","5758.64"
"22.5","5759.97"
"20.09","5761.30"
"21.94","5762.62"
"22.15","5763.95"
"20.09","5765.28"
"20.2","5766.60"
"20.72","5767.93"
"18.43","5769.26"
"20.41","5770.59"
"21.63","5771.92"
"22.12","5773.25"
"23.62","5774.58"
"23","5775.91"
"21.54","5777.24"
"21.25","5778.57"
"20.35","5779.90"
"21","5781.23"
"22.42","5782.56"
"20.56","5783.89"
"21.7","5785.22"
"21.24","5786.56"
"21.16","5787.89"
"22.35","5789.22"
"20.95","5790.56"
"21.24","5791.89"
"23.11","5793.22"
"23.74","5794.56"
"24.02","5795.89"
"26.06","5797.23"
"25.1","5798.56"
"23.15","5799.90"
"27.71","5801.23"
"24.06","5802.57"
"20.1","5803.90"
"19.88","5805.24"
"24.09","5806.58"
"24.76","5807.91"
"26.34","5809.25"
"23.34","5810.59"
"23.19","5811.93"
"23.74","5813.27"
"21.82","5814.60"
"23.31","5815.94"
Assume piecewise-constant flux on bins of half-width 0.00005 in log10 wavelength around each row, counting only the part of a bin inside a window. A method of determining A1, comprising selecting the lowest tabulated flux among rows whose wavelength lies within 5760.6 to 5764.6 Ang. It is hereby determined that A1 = 20.09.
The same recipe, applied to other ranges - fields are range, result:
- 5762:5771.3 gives 18.43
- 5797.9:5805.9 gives 19.88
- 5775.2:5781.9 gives 20.35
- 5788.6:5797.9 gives 20.95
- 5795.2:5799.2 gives 24.02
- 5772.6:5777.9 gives 21.54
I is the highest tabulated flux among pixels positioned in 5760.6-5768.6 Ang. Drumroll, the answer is 22.15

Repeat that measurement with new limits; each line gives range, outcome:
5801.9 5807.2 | 24.09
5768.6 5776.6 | 23.62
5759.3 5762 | 22.5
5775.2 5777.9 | 23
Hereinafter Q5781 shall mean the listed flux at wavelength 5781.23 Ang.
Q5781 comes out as 21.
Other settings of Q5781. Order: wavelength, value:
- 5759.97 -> 22.5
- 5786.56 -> 21.24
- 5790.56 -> 20.95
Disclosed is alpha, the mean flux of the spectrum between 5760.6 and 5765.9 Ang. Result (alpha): 21.1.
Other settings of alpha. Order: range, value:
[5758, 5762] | 21.5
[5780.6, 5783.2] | 21.7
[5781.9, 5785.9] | 21.5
